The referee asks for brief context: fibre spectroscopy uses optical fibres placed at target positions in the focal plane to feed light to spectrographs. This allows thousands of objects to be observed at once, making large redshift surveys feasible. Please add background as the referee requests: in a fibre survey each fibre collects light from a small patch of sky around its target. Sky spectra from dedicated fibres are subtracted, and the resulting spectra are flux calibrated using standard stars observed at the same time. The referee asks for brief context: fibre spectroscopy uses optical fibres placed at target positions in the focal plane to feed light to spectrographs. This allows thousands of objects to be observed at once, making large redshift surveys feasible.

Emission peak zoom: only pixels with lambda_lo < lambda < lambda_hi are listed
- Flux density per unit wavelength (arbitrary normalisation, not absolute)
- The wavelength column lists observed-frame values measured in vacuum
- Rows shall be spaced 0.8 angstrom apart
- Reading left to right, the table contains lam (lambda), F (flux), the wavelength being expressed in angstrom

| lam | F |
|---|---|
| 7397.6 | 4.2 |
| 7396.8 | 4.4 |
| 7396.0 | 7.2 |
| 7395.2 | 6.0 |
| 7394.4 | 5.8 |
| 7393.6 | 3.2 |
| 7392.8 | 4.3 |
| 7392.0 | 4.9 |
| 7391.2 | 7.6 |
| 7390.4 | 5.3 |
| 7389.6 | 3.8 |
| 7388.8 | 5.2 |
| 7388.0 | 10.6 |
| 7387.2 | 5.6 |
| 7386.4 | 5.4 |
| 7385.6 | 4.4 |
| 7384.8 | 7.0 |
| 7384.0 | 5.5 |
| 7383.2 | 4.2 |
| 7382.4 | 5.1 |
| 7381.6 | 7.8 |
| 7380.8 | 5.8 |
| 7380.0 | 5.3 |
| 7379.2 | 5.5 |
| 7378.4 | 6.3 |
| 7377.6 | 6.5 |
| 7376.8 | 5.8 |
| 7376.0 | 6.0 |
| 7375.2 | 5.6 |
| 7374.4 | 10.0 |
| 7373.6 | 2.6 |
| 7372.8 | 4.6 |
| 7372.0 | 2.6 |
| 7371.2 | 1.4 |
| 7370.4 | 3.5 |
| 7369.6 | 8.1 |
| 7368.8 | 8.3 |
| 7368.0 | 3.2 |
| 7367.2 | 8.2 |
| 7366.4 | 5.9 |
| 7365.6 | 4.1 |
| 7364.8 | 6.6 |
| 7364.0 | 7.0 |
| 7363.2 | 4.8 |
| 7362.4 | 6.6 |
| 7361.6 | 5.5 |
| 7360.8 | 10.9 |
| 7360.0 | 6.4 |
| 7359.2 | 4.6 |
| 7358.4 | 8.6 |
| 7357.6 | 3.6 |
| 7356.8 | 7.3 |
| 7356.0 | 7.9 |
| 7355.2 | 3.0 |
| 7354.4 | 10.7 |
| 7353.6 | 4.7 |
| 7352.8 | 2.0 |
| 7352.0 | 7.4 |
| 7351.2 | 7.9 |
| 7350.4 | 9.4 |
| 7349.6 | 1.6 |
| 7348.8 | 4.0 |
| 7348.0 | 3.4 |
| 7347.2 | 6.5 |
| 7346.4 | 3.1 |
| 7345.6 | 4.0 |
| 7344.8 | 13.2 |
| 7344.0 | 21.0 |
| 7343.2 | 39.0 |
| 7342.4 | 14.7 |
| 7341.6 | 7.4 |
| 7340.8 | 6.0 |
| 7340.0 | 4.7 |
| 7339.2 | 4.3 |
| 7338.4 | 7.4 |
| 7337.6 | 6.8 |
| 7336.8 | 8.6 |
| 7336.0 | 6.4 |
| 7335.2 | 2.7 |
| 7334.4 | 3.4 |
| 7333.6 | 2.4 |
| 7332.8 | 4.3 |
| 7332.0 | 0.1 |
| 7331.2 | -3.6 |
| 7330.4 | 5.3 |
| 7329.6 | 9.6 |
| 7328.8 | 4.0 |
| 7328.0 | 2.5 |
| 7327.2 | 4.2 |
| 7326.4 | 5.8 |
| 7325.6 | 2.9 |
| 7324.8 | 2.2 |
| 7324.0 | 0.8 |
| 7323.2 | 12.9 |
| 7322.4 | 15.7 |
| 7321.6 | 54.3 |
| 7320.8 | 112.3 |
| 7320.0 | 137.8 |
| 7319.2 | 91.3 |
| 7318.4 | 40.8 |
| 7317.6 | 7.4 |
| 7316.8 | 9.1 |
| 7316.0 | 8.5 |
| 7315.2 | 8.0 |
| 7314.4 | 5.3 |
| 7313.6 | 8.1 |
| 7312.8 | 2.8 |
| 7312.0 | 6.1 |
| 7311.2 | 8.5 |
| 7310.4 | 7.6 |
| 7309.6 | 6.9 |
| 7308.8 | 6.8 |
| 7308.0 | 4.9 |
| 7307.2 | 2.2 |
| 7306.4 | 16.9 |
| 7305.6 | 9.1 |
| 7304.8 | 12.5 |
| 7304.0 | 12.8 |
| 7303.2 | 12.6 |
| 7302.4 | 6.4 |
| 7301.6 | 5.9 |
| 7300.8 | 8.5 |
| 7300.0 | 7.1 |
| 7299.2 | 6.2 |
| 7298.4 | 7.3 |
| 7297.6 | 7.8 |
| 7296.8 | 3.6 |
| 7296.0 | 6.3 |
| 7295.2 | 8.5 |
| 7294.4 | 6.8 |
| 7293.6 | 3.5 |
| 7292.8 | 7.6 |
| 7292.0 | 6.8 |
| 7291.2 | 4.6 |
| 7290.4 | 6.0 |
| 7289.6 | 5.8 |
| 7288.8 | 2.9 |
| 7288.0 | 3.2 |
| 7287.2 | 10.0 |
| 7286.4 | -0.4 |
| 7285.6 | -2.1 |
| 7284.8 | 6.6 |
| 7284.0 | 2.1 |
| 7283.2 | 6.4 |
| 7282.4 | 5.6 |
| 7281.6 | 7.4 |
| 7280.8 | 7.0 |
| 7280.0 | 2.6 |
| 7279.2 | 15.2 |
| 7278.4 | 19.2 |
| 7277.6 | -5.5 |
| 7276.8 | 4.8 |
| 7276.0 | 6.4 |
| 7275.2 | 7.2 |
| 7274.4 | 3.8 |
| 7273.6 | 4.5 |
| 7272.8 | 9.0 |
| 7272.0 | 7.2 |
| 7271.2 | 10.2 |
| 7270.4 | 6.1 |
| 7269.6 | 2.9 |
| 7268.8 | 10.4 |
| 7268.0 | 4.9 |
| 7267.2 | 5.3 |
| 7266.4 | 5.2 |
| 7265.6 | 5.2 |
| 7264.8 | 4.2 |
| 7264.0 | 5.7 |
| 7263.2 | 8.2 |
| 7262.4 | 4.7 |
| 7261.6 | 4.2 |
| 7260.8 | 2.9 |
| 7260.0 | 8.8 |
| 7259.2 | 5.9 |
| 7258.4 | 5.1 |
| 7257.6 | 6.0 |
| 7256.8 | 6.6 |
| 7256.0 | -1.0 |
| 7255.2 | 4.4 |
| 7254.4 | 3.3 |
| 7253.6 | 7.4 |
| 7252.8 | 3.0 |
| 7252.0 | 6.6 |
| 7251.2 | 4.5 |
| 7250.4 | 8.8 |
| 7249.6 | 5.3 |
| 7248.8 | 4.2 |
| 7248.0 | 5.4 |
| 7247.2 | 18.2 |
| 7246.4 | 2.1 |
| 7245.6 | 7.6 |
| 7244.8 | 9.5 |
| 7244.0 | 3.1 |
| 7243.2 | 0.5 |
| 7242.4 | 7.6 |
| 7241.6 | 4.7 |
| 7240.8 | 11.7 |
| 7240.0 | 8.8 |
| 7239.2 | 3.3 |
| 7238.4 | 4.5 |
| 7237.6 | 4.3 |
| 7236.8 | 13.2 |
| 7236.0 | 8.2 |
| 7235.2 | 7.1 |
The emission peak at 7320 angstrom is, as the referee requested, H-alpha 6563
